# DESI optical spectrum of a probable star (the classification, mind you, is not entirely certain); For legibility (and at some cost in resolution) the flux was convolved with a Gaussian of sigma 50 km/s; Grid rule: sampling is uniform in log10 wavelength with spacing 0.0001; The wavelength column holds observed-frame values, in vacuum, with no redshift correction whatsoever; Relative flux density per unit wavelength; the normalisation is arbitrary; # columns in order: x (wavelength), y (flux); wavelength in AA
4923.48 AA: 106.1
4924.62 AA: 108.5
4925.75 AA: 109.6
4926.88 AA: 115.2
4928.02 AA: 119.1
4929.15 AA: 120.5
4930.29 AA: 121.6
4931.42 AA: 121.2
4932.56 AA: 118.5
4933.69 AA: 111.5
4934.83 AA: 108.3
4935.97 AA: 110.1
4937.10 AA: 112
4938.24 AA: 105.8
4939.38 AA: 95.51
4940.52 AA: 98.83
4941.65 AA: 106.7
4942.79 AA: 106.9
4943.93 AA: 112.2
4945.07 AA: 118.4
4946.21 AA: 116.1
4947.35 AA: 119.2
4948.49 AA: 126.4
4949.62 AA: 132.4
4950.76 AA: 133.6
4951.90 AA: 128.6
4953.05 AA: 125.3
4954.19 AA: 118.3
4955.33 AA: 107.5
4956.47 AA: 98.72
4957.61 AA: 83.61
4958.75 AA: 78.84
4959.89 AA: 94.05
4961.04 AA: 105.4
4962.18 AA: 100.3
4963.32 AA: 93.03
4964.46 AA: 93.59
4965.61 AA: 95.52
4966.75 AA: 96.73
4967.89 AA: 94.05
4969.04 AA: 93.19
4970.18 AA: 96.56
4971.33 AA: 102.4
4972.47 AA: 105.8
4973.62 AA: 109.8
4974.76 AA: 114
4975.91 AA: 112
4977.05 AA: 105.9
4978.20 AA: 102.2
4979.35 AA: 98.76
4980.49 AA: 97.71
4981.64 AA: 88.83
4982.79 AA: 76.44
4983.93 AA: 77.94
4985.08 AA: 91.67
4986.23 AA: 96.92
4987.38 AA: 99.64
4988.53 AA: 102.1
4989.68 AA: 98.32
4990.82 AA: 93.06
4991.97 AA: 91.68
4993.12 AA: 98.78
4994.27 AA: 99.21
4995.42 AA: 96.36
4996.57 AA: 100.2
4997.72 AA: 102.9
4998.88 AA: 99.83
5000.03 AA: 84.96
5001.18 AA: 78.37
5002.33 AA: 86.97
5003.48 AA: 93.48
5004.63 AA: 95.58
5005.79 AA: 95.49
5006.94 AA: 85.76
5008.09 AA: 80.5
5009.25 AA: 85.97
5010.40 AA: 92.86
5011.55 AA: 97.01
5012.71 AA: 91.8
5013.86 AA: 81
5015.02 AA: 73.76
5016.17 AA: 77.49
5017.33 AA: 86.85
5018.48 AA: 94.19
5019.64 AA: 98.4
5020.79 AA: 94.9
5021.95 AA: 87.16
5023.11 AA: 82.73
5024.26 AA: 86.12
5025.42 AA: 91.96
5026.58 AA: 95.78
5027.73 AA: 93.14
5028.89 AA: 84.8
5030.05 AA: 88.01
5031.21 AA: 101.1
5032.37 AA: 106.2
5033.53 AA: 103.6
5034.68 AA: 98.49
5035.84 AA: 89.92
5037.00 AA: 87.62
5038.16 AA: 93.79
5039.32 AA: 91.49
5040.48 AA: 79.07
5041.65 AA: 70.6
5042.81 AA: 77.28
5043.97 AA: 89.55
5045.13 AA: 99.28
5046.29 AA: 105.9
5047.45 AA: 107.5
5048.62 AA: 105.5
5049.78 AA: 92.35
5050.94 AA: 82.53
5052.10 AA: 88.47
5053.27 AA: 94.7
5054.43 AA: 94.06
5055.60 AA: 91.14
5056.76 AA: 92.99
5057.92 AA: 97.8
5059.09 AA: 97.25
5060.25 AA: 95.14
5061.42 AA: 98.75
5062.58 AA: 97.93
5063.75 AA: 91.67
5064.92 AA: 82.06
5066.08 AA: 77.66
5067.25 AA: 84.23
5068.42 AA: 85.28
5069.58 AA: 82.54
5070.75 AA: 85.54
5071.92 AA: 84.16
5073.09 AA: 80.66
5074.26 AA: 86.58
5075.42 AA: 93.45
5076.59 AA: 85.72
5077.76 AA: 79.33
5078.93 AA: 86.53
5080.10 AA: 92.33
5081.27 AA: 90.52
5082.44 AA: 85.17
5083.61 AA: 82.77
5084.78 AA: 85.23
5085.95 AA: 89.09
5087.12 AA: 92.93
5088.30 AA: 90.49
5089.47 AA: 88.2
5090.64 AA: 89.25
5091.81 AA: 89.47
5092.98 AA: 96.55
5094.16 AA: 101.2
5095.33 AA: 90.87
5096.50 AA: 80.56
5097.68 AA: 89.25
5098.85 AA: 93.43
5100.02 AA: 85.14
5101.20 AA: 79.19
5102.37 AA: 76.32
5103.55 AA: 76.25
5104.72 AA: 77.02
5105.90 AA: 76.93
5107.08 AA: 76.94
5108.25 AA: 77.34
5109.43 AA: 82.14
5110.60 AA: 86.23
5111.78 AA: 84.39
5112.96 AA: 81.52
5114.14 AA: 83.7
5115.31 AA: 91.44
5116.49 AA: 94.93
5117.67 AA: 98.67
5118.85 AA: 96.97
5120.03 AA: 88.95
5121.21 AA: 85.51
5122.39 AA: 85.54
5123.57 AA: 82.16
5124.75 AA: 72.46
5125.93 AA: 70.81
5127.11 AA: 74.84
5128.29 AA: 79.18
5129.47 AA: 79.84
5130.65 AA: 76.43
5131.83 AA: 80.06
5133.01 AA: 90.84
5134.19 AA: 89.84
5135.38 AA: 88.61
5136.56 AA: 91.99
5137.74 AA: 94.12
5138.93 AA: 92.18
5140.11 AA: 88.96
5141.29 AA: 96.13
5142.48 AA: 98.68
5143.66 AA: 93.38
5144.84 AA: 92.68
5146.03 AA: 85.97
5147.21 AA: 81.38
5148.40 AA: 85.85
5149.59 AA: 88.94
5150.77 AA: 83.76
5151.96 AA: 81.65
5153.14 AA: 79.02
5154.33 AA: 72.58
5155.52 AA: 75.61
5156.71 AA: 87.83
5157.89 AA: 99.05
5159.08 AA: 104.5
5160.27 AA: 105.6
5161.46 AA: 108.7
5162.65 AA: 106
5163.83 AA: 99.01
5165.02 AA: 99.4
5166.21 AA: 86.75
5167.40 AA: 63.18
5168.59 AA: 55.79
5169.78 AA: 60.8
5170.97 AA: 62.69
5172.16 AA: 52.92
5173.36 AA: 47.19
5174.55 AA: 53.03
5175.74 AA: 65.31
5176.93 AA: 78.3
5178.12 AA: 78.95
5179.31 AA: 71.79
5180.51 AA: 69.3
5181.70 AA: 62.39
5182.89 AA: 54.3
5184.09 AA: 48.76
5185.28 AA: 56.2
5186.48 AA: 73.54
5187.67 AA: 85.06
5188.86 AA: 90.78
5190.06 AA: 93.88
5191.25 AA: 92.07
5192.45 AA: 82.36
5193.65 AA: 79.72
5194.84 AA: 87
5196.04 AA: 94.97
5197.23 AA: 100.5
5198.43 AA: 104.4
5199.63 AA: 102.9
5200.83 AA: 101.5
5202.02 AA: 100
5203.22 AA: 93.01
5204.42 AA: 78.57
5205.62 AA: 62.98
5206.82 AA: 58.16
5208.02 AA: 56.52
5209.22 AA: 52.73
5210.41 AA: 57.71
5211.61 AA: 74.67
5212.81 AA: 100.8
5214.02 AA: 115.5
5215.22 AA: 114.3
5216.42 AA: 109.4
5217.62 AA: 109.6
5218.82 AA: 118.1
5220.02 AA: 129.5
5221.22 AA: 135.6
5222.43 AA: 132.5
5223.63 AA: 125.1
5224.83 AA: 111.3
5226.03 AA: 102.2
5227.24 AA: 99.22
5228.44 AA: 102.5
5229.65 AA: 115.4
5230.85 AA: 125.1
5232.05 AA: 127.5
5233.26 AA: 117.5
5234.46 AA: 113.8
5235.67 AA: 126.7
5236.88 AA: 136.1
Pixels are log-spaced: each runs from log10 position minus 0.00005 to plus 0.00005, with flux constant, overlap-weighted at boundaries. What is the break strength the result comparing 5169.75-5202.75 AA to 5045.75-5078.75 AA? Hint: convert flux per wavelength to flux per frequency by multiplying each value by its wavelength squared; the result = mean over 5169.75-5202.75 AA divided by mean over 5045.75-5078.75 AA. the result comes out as 0.89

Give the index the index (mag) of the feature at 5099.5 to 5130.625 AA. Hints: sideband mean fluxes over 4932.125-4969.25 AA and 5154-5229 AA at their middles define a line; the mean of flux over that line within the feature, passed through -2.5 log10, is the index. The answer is 0.135 mag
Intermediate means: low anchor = 107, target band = 82.3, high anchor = 86.7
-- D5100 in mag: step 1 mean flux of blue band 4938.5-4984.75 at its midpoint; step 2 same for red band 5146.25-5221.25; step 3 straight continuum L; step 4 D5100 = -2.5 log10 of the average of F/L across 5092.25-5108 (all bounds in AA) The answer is 0.08 mag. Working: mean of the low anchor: 104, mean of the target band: 84.5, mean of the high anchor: 83.5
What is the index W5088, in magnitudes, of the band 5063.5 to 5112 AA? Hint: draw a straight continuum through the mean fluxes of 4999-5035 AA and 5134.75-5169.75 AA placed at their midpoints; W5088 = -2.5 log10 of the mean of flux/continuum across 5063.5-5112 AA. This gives 0.050 mag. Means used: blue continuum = 90.2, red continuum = 88.8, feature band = 85.5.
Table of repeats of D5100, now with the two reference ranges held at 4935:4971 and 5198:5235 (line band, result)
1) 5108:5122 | 0.18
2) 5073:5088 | 0.19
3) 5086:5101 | 0.15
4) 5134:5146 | 0.12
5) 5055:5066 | 0.12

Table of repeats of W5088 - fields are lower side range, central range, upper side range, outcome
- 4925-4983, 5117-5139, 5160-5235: 0.11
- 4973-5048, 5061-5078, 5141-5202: 0.03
